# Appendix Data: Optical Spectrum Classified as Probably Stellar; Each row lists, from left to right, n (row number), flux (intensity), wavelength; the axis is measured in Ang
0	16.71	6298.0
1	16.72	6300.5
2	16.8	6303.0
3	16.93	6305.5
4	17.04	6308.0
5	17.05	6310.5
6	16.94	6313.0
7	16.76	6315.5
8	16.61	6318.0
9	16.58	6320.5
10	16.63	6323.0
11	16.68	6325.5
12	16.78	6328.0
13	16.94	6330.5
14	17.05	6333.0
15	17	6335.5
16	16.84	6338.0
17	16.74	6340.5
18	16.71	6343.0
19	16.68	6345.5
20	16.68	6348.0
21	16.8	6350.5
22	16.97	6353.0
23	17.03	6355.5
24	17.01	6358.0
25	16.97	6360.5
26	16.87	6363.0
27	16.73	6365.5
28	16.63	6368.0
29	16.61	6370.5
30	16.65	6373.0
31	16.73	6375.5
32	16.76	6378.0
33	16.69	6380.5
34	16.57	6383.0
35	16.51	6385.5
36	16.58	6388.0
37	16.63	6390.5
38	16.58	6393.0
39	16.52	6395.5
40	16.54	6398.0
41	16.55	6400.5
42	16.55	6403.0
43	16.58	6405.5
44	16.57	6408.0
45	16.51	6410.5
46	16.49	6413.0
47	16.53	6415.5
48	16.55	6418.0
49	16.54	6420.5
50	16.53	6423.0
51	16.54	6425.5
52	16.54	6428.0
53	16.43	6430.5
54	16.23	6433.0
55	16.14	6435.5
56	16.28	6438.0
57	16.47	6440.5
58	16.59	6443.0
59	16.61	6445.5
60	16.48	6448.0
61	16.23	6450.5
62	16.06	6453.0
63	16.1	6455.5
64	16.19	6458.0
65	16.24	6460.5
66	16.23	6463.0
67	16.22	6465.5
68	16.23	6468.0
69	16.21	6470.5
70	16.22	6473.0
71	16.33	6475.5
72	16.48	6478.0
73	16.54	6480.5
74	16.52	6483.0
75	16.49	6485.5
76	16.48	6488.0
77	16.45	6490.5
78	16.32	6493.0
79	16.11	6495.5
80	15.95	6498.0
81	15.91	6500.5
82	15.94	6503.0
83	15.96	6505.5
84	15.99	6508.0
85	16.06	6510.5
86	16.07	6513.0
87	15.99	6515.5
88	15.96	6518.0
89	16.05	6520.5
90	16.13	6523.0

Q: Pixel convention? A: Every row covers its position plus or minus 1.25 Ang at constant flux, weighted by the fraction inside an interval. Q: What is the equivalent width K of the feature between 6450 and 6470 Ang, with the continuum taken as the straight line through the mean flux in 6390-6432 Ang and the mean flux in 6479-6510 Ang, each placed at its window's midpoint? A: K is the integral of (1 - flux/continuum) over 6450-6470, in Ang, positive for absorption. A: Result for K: 0.2 Ang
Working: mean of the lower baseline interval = 16.5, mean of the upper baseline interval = 16.2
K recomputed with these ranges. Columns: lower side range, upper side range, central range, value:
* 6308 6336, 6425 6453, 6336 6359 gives -0.14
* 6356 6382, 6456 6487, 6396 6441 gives 0.21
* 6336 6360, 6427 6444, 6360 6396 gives 0.03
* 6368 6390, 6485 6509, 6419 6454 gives -0.02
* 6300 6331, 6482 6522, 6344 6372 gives -0.27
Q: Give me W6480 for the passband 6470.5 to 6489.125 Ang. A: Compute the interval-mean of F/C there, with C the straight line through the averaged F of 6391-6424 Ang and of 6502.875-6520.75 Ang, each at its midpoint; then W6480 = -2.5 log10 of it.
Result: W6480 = -0.02 mag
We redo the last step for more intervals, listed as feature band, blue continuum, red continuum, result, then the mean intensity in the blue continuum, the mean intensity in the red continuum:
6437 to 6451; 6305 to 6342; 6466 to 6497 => 0.00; 16.8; 16.4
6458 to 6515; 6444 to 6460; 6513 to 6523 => 0.00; 16.3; 16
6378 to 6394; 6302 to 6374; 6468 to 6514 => 0.00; 16.8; 16.2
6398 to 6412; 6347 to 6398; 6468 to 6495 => 0.00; 16.7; 16.4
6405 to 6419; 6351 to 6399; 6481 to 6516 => 0.00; 16.7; 16.2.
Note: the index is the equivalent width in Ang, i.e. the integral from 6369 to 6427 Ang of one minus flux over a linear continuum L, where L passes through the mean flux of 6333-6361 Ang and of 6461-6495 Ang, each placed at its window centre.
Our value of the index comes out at 0.3 Ang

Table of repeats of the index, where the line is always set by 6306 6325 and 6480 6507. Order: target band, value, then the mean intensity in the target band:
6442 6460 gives 0.06 Ang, 16.3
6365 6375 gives -0.02 Ang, 16.7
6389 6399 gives -0.01 Ang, 16.6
